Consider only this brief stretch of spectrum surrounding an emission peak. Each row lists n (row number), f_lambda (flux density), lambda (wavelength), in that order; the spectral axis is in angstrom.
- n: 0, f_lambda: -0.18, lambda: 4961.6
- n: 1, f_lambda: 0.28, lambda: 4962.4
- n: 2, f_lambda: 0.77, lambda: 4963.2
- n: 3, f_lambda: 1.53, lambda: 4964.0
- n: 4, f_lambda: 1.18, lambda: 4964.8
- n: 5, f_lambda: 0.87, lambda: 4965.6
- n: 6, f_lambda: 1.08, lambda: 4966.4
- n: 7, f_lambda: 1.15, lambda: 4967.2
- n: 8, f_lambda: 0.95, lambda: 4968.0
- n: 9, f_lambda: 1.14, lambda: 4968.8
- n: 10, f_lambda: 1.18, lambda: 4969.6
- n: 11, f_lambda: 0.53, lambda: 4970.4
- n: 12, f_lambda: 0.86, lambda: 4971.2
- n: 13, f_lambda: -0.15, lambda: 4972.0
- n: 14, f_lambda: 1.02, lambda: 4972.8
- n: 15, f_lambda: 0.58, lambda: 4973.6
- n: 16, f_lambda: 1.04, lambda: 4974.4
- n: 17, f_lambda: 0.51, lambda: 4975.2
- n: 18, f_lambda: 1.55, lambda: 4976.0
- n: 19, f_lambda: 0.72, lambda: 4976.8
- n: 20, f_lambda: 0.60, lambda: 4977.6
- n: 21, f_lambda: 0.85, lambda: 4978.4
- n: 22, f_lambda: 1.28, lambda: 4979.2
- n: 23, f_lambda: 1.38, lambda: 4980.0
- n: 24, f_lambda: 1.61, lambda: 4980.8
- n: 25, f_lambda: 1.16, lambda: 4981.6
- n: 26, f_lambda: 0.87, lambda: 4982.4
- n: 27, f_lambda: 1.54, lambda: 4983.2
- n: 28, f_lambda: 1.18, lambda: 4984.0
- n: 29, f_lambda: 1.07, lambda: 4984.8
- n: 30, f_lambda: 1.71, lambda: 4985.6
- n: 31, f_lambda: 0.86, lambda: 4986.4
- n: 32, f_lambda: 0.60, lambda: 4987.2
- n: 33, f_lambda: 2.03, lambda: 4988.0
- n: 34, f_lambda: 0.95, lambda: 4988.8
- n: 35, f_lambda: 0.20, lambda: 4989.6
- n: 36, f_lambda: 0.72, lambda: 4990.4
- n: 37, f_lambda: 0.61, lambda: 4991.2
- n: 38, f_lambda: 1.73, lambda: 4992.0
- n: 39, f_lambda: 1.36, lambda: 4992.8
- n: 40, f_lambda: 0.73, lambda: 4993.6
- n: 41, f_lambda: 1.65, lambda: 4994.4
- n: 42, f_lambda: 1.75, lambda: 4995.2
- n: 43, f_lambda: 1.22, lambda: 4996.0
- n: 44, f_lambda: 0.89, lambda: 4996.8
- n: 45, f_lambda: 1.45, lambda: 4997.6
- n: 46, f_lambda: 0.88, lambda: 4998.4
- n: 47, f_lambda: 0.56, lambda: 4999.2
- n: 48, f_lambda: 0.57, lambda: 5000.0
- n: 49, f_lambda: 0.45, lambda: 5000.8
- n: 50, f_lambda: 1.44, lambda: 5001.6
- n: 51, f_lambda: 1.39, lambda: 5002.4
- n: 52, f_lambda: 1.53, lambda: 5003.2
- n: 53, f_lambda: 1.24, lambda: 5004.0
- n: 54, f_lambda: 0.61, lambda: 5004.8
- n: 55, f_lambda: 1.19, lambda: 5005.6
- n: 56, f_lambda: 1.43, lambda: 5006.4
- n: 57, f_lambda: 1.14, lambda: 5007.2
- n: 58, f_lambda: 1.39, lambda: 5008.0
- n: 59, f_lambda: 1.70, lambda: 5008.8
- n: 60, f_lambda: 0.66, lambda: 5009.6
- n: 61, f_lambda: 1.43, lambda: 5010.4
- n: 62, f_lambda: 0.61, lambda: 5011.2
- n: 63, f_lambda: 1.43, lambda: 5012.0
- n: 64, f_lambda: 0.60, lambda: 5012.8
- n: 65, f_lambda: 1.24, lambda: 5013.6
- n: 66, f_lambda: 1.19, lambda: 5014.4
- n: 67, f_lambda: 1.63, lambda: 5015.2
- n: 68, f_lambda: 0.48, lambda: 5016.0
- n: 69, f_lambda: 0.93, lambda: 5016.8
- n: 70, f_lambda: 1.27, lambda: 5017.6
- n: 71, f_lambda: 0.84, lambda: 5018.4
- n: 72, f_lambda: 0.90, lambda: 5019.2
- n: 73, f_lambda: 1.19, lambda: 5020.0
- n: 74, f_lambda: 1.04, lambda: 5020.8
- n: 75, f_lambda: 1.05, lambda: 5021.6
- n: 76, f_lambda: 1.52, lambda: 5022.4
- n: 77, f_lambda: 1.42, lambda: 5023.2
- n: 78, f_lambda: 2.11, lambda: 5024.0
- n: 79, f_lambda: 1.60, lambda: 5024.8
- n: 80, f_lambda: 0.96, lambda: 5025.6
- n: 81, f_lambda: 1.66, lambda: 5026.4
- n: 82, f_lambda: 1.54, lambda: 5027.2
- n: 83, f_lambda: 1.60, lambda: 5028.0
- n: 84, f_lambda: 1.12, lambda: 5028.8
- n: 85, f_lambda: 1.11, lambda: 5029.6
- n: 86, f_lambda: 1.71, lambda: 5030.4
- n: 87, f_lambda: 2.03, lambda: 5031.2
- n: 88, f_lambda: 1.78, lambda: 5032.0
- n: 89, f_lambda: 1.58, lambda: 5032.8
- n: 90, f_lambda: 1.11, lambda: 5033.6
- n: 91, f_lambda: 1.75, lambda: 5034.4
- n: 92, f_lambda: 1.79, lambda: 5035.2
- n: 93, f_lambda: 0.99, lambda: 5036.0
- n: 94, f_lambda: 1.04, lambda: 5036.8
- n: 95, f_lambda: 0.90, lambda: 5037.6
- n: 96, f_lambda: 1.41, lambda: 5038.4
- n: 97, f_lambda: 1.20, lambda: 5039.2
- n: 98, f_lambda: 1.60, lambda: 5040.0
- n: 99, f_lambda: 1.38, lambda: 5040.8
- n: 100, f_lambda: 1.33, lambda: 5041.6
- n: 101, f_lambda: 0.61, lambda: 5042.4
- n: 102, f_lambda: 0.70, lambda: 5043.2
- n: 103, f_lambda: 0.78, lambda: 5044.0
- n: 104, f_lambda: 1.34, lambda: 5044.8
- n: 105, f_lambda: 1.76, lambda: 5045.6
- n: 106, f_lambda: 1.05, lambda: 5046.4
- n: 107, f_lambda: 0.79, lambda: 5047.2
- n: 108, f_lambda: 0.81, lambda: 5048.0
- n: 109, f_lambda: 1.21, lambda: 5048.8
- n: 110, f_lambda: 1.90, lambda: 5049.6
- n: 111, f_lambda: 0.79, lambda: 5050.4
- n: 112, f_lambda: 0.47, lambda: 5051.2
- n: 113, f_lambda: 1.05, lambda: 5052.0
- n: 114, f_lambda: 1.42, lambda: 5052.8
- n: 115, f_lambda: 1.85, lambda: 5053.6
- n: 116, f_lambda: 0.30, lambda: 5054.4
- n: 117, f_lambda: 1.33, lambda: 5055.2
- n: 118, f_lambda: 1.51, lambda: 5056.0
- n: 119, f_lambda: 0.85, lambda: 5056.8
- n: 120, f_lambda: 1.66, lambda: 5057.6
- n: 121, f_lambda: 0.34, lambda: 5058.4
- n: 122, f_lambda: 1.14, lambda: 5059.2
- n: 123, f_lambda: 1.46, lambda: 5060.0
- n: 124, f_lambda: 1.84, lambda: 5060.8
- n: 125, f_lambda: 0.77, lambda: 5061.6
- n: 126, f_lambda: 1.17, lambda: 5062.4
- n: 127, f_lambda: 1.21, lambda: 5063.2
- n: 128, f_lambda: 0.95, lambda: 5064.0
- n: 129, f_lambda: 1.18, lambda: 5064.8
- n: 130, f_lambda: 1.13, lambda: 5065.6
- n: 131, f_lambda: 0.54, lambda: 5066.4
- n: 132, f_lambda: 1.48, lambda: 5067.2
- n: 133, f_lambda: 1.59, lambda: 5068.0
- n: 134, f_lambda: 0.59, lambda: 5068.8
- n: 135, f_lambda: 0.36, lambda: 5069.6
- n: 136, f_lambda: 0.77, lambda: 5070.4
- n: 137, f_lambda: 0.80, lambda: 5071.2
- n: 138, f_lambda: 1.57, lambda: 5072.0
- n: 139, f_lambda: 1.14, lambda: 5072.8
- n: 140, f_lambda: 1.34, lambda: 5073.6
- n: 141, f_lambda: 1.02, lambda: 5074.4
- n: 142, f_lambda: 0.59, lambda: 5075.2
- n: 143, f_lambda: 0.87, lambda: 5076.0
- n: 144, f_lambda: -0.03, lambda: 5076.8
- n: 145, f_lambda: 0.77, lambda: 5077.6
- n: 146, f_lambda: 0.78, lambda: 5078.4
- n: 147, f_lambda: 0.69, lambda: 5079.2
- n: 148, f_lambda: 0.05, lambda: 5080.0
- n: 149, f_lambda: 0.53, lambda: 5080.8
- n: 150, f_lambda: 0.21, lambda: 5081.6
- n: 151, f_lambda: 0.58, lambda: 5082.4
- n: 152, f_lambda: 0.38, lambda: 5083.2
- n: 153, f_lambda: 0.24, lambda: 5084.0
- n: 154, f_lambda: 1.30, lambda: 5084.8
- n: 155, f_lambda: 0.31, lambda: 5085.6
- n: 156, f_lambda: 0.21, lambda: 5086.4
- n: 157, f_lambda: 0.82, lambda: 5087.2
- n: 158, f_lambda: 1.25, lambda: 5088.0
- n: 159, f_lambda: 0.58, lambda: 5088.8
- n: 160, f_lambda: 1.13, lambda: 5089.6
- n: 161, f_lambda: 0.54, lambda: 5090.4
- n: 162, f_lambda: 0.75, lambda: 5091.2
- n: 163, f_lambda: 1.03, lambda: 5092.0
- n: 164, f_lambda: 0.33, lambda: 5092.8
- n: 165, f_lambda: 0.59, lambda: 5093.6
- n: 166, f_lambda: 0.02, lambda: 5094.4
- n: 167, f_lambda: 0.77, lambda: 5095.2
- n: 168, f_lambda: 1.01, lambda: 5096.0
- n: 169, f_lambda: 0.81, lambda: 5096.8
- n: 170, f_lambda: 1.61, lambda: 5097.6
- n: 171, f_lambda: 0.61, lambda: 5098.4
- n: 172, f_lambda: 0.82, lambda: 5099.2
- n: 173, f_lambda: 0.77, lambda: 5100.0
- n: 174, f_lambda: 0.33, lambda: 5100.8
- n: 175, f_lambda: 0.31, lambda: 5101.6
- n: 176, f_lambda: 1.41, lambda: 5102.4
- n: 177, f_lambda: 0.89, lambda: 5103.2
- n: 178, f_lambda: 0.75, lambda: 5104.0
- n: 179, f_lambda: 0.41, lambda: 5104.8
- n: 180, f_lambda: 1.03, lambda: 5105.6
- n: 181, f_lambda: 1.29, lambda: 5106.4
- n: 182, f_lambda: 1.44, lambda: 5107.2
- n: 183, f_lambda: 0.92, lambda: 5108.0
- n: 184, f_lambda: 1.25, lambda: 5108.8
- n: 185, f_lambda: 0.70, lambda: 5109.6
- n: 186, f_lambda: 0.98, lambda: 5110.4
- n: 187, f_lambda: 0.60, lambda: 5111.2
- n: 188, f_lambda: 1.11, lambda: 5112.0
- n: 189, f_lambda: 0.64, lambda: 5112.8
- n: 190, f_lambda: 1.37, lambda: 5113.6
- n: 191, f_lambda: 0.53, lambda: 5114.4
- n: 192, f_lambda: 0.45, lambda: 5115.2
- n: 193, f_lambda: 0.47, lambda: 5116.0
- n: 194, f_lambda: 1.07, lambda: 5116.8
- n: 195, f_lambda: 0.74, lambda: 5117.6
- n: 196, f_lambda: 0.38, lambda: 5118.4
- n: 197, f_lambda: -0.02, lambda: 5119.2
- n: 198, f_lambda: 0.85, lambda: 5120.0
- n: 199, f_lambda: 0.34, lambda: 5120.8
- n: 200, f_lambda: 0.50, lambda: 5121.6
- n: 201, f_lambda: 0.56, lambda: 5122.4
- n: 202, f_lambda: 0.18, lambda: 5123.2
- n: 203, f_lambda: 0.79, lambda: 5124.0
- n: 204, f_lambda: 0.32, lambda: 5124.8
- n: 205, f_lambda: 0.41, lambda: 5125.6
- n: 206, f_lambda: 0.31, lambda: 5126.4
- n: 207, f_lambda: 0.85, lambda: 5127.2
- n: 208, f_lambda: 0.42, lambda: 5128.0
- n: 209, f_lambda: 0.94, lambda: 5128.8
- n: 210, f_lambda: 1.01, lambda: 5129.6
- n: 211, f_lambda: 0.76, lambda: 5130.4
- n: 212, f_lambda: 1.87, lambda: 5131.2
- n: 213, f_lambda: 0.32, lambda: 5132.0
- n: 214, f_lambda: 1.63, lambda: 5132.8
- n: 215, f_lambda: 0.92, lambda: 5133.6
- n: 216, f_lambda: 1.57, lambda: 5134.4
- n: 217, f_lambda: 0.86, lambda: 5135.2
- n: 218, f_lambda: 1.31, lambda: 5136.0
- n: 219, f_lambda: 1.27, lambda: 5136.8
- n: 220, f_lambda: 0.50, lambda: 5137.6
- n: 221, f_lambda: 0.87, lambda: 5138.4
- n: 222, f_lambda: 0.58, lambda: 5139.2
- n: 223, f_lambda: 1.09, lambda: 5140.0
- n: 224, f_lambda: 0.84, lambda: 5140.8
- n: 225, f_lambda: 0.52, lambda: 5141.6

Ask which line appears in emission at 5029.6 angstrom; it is C III]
